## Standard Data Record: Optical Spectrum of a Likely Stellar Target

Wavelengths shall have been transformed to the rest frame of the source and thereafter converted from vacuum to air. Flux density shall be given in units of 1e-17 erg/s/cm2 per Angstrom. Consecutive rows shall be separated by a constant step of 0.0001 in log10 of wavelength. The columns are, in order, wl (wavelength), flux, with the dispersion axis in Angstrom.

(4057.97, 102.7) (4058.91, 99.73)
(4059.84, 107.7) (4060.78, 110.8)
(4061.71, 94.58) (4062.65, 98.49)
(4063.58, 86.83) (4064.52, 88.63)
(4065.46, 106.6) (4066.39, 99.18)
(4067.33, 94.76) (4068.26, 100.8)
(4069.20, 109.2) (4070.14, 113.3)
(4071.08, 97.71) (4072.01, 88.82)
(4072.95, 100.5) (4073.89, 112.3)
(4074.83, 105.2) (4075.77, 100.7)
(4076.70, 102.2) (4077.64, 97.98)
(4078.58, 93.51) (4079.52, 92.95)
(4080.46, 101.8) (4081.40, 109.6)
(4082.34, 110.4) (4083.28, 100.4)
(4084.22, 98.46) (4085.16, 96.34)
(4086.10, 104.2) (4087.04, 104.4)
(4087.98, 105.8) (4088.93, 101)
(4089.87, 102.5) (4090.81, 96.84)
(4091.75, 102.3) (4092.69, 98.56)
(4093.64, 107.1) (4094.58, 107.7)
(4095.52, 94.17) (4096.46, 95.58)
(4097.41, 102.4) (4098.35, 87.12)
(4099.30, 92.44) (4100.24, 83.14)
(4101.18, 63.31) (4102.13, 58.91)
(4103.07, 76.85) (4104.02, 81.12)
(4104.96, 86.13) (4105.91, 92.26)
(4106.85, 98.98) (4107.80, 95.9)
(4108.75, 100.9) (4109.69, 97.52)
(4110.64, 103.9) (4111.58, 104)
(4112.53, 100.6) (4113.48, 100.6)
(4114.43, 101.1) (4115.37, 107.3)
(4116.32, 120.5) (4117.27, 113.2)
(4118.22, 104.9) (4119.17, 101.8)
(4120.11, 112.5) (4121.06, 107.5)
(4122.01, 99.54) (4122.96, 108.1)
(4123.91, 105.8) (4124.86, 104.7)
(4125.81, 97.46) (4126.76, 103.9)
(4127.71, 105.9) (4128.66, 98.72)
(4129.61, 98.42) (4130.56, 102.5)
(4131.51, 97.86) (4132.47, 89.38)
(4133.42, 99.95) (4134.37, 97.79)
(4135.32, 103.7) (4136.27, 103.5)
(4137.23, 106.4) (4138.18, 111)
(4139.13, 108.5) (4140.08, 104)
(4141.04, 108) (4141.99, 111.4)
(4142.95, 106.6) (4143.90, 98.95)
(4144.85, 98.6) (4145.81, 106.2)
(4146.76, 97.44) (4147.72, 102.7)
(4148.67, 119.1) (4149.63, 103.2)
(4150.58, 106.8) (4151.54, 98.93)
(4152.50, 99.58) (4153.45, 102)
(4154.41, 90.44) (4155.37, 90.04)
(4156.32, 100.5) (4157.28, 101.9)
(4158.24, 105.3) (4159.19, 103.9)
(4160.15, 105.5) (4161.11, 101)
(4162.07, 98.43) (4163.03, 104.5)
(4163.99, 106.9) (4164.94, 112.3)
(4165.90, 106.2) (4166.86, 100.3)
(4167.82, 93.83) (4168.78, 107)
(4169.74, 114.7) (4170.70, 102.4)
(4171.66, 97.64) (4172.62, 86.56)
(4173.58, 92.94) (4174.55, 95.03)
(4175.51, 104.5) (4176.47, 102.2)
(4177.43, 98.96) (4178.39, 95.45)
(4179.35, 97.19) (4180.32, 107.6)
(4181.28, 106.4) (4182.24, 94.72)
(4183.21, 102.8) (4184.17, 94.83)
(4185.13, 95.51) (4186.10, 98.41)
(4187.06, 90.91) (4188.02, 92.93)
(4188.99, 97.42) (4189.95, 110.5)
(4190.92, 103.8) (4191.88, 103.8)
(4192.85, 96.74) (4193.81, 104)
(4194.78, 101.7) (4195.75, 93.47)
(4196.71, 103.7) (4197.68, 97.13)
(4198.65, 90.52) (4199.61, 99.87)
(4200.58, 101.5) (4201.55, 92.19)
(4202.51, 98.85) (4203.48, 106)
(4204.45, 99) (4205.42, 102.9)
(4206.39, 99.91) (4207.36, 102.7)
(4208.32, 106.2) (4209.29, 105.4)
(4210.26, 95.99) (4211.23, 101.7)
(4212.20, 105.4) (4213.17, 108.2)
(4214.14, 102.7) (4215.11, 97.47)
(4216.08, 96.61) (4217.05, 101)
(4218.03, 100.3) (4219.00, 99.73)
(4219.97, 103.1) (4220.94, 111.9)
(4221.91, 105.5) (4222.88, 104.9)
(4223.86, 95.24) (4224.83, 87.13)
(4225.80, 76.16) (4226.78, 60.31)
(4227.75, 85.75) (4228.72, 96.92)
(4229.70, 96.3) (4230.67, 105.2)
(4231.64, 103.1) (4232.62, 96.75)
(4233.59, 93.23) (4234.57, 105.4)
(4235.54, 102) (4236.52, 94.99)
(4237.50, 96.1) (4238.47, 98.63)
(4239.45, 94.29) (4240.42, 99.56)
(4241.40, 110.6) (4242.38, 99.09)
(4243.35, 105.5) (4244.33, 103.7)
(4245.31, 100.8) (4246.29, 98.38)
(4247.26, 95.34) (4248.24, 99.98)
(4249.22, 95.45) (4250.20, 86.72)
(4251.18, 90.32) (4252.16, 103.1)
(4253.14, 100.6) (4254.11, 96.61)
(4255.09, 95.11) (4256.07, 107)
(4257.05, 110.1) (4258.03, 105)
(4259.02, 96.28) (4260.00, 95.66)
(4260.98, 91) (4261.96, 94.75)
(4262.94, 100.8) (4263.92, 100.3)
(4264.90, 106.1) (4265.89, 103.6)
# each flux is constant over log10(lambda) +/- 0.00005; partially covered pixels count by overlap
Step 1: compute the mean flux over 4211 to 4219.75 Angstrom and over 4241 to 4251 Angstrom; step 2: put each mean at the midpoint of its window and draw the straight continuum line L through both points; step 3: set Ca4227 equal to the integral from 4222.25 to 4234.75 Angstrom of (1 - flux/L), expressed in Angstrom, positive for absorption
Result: 1.0 Angstrom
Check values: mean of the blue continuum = 101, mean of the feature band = 92.6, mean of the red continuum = 99.1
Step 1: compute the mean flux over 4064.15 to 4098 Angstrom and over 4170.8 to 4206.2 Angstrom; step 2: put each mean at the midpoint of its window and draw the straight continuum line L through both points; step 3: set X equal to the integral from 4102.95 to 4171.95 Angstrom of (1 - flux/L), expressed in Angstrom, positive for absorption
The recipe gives -1.6 Angstrom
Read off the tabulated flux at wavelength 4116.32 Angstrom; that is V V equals 120.5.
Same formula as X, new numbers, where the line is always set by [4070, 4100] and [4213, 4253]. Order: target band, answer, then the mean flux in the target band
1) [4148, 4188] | -0.76 Angstrom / 101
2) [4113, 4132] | -0.92 Angstrom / 105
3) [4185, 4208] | -0.25 Angstrom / 99.4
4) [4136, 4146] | -0.64 Angstrom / 106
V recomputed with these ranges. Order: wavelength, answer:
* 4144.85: 98.6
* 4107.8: 95.9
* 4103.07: 76.85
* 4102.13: 58.91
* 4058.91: 99.73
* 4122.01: 99.54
